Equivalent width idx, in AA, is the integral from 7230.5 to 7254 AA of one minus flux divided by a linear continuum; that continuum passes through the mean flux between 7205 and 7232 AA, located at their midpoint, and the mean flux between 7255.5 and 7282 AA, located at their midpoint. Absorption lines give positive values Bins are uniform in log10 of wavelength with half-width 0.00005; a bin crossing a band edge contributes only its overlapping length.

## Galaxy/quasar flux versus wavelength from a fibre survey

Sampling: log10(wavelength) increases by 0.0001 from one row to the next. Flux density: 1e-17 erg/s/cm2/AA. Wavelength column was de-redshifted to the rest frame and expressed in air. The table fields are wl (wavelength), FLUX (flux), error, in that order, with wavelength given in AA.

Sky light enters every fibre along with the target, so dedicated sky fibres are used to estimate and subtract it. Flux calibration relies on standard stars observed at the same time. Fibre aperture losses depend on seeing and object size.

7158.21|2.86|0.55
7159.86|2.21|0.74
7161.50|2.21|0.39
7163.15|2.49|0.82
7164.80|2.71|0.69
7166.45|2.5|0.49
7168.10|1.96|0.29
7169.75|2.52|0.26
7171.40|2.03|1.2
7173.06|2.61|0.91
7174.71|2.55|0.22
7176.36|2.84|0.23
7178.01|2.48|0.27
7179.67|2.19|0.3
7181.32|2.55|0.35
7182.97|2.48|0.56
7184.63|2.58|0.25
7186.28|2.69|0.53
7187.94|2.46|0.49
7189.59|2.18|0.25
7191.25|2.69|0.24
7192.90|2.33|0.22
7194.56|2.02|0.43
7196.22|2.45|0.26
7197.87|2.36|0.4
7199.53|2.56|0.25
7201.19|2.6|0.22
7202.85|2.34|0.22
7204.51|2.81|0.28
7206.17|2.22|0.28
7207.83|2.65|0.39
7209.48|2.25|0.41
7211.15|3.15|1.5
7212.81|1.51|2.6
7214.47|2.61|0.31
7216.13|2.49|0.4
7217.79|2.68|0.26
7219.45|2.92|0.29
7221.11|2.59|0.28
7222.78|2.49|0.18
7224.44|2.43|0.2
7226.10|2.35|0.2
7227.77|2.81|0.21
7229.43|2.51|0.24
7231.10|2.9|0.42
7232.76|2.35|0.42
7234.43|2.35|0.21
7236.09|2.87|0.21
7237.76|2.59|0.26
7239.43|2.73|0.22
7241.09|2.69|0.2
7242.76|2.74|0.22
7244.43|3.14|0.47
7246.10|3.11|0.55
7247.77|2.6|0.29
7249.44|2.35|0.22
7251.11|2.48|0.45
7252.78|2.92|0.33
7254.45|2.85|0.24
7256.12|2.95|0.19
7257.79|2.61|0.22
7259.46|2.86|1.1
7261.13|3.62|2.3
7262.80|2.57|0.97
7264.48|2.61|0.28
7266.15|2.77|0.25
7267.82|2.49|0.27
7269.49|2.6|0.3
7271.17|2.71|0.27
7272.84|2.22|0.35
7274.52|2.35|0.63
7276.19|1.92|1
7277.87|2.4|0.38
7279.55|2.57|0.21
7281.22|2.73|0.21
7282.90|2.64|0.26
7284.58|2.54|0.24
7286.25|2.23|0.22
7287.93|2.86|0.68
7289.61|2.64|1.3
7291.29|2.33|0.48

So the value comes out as -1.1 AA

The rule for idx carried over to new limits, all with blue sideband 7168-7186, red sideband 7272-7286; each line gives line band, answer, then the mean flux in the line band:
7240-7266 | -4.06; 2.8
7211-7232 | -0.96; 2.55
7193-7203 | 0.26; 2.39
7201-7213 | -0.17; 2.48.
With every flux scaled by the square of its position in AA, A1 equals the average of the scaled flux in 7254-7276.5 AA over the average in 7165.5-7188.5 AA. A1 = 1.11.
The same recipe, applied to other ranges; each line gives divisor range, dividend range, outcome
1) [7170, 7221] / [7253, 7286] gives 1.08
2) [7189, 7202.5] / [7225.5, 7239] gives 1.09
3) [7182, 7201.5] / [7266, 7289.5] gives 1.05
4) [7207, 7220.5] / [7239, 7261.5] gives 1.12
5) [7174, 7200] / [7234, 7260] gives 1.13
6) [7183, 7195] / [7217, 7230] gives 1.08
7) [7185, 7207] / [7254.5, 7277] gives 1.10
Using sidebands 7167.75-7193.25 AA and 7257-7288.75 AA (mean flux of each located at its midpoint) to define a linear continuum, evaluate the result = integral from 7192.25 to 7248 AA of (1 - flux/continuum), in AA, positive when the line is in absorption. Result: -1.06 AA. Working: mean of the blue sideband 2.46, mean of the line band 2.57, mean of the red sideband 2.59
